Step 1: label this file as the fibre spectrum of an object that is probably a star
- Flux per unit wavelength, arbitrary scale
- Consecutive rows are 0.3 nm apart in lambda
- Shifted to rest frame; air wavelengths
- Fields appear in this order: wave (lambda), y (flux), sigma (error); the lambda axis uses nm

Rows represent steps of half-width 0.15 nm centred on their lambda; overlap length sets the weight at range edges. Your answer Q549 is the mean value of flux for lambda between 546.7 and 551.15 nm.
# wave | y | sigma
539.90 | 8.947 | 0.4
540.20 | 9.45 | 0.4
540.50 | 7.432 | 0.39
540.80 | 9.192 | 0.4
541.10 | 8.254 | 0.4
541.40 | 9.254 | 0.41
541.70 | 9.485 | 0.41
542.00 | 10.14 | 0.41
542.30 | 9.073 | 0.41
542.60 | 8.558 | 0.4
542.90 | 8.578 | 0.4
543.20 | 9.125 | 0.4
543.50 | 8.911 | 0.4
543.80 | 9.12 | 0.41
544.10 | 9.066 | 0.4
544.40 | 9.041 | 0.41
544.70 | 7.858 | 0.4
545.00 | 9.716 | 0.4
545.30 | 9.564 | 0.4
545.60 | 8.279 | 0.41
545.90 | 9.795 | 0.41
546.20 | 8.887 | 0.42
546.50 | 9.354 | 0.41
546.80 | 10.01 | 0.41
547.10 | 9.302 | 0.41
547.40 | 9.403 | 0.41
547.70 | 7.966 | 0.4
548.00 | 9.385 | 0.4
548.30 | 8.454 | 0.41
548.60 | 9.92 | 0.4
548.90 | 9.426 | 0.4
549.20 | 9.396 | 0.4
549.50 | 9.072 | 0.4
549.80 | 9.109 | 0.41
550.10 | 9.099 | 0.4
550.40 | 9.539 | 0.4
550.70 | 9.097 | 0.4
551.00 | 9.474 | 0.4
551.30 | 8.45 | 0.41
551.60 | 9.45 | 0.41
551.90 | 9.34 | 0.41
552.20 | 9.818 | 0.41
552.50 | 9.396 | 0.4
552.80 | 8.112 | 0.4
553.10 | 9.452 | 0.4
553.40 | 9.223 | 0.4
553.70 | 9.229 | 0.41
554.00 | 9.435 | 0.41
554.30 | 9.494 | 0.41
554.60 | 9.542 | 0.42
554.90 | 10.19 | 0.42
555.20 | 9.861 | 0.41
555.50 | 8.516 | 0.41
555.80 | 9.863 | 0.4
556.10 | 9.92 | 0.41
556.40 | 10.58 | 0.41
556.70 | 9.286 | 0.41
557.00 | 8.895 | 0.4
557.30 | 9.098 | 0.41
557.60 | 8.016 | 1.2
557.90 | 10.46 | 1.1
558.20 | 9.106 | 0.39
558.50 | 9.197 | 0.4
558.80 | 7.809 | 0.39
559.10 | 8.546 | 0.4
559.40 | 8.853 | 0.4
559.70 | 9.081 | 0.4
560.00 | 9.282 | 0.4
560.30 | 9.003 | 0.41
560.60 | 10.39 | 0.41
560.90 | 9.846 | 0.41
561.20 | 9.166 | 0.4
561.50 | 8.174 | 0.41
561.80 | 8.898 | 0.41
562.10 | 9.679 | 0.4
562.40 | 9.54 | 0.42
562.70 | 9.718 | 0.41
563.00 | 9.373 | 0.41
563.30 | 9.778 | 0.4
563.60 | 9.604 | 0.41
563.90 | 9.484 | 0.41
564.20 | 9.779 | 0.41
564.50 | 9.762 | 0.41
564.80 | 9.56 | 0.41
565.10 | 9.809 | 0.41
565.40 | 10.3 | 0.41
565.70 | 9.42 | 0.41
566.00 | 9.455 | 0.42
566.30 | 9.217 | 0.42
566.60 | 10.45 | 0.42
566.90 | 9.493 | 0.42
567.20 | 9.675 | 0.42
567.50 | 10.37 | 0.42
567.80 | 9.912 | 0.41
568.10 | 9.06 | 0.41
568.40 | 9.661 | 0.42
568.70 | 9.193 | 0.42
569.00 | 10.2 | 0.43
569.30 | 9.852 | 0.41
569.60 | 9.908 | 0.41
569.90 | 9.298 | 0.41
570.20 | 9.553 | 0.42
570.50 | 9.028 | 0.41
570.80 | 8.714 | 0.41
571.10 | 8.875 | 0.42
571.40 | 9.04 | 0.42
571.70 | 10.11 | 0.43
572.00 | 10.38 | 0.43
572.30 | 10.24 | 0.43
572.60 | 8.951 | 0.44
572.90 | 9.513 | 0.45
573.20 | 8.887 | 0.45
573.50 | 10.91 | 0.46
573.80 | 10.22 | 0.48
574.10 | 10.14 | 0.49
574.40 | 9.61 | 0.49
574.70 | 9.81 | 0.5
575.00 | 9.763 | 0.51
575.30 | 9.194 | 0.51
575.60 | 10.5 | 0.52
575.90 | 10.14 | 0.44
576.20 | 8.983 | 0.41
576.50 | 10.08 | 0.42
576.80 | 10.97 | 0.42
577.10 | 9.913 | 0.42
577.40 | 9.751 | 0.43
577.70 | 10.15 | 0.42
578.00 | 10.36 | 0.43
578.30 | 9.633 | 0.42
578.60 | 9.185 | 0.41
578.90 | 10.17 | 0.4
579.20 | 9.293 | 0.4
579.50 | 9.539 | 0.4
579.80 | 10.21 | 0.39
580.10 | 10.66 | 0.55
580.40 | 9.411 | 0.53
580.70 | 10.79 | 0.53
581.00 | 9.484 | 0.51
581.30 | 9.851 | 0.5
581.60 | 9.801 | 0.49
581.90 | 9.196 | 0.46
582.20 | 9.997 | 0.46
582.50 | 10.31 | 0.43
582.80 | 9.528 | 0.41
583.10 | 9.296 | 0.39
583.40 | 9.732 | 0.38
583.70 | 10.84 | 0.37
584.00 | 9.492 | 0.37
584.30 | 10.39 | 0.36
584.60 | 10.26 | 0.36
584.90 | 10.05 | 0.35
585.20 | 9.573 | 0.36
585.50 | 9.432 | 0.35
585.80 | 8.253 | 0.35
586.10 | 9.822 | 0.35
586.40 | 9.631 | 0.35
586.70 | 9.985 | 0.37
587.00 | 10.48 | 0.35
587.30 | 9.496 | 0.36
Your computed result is 9.23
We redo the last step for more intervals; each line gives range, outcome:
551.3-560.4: 9.26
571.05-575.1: 9.77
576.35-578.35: 10.1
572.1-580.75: 9.89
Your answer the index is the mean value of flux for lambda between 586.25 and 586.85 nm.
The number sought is 9.81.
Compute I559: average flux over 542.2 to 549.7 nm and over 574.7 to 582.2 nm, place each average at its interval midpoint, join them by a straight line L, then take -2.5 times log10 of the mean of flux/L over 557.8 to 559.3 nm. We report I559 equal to 0.05 mag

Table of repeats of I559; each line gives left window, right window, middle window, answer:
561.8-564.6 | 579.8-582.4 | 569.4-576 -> 0.01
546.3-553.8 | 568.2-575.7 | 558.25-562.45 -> 0.04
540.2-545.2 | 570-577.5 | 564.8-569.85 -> -0.02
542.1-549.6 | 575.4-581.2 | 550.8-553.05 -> 0.01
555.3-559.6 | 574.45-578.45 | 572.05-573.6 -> 0.01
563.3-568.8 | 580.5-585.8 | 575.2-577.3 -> -0.02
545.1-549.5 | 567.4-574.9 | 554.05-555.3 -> -0.04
